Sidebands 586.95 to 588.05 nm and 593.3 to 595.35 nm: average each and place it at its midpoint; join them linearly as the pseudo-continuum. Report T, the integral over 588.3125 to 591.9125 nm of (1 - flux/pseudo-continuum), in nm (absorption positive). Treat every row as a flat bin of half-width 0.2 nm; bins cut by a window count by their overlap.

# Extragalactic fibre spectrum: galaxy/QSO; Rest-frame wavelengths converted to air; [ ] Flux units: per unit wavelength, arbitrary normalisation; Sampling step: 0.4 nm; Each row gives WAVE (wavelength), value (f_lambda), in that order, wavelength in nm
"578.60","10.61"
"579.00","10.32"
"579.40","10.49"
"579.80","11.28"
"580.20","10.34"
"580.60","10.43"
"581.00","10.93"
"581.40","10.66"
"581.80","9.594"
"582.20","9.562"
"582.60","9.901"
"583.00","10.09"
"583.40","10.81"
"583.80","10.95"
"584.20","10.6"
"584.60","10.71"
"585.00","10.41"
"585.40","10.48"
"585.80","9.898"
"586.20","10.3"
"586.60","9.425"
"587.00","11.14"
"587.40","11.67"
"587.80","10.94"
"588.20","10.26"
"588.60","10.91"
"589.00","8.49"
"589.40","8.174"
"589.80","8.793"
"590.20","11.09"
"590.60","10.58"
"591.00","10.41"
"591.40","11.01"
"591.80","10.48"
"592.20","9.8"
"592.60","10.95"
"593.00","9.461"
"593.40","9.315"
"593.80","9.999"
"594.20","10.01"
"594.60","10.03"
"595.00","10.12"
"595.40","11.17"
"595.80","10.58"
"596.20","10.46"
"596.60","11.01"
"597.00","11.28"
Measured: 0.254 nm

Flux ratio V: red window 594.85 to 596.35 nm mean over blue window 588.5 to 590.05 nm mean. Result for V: 1.17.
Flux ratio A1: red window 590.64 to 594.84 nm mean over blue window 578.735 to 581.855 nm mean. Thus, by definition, 1.0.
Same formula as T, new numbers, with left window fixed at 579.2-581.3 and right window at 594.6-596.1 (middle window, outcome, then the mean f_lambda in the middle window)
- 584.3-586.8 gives 0.10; 10.2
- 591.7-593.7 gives 0.11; 9.98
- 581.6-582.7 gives 0.10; 9.67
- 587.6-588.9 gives 0.01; 10.5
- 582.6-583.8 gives 0.02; 10.4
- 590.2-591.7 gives -0.02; 10.7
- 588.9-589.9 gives 0.20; 8.45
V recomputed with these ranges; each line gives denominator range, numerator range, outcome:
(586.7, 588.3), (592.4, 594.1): 0.91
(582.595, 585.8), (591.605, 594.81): 0.95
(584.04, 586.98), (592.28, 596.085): 0.99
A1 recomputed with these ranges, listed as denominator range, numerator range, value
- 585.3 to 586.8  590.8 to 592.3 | 1.05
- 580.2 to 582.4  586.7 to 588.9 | 1.05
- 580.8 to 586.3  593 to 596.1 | 0.98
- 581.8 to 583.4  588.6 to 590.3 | 0.93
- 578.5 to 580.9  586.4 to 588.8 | 1.01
